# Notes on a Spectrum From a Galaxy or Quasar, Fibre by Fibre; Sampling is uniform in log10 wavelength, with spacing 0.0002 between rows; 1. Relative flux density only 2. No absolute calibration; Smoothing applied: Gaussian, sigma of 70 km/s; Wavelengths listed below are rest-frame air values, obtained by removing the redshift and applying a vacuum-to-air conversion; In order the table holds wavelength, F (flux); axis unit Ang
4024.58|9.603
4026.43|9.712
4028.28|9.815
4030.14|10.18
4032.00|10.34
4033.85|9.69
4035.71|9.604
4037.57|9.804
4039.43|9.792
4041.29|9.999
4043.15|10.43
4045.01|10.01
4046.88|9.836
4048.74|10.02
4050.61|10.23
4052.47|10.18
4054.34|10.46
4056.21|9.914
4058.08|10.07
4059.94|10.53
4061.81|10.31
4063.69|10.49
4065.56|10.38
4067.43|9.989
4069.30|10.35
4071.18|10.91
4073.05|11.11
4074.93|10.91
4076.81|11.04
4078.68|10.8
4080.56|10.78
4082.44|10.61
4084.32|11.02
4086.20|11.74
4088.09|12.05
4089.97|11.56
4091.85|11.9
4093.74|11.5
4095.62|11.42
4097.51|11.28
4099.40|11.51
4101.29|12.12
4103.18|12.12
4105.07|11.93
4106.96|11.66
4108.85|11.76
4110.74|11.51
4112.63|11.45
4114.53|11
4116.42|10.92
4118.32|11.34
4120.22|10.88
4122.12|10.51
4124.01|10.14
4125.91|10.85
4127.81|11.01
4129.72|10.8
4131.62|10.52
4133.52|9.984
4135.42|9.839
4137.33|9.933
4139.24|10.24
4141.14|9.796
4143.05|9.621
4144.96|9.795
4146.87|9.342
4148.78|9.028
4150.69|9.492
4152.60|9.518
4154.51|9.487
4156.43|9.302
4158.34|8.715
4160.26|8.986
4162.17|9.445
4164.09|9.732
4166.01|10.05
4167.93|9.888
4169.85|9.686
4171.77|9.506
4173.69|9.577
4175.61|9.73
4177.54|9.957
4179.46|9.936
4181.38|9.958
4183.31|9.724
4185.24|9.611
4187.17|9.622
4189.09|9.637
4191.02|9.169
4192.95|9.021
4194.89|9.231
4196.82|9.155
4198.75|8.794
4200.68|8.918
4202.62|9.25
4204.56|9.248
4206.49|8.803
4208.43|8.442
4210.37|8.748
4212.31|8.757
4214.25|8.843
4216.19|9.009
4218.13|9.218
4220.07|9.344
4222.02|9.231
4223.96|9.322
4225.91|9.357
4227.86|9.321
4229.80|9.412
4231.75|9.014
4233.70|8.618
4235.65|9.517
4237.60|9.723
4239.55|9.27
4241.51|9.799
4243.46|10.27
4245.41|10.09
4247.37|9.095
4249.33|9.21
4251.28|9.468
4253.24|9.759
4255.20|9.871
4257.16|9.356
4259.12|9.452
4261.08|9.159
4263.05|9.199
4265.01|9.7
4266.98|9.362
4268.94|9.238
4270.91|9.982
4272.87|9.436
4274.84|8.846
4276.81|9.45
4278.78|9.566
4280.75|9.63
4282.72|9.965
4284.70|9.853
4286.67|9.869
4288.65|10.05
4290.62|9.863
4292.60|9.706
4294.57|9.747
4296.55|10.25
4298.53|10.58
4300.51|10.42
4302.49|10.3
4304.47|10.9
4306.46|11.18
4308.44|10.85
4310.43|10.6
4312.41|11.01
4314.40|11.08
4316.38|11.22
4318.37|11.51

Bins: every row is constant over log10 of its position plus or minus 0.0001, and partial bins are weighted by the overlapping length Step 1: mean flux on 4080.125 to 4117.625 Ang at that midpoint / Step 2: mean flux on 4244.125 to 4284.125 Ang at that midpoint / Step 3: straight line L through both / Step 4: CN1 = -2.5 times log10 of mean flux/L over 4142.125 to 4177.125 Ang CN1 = 0.135 mag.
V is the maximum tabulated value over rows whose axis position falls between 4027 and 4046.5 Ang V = 10.43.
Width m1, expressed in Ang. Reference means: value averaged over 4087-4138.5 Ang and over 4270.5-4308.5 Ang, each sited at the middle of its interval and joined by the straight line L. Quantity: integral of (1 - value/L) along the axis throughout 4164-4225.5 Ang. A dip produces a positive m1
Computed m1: 7.4 Ang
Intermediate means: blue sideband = 11.2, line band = 9.34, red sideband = 10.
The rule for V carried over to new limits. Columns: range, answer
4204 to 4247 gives 10.27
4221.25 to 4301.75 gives 10.58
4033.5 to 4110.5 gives 12.12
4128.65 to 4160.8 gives 10.8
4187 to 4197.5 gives 9.637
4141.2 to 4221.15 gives 10.05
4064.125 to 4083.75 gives 11.11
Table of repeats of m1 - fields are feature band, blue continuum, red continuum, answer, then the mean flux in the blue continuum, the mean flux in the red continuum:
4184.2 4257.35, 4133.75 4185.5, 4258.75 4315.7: 3.9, 9.63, 9.99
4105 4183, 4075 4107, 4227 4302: 5.4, 11.5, 9.62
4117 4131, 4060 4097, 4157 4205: -0.6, 11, 9.46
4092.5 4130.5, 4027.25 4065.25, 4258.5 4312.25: -4.7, 10.1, 9.92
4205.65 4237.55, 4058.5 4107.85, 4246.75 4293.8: 2.8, 11.1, 9.55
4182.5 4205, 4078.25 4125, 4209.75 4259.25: 1.5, 11.3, 9.35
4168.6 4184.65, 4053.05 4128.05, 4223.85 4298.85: 0.8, 11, 9.57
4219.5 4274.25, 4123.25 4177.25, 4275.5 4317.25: 3.6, 9.78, 10.3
